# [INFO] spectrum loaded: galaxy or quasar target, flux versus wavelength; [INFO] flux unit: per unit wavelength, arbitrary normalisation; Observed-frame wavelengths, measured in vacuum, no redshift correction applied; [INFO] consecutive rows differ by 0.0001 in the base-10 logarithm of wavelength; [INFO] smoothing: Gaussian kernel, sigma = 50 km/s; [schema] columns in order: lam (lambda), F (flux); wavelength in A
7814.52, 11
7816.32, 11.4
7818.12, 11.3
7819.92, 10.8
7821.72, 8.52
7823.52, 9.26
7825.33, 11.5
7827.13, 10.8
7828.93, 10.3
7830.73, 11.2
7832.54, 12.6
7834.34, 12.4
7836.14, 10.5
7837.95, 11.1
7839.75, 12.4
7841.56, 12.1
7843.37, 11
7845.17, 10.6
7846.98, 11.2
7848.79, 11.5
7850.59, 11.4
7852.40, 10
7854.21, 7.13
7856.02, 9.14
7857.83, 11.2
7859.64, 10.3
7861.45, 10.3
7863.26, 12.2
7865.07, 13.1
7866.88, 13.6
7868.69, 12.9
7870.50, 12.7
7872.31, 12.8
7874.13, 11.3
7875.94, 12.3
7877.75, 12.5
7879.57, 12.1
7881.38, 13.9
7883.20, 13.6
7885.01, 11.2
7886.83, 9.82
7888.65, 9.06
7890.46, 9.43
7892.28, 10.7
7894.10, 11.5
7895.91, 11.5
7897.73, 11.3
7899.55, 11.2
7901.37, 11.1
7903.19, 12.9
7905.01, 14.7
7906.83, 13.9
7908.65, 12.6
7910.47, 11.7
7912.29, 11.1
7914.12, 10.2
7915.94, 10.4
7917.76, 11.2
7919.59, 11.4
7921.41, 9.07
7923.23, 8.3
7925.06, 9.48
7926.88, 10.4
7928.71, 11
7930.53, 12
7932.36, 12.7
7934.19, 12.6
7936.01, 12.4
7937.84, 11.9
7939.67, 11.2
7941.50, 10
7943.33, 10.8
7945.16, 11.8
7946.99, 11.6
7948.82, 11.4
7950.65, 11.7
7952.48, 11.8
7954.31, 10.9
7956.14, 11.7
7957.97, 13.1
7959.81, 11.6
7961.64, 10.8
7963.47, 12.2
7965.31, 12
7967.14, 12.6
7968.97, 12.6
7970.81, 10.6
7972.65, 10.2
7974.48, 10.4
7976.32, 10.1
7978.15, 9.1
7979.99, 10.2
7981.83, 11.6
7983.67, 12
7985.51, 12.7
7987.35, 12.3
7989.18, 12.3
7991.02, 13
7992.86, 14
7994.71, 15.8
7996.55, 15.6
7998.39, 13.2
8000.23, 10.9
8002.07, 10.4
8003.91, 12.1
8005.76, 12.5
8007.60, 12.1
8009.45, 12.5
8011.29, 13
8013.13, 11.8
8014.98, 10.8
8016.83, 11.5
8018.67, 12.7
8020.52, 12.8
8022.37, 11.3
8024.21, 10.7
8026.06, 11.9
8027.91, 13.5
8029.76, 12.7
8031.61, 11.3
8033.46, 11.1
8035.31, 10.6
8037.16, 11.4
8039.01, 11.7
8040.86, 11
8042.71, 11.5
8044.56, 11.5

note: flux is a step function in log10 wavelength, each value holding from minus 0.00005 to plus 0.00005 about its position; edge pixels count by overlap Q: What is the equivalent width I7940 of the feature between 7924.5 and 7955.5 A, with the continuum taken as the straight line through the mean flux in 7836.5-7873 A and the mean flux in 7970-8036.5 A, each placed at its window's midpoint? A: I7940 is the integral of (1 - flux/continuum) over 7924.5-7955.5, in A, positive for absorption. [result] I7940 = 0.7 A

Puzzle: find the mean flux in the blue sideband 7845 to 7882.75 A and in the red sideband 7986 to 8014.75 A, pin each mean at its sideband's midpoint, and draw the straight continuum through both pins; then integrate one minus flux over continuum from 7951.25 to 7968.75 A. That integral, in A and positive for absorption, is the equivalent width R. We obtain 0.7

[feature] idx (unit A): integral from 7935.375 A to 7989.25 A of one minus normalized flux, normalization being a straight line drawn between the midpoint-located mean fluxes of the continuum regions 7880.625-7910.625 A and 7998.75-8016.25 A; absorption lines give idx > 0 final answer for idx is 1.67 A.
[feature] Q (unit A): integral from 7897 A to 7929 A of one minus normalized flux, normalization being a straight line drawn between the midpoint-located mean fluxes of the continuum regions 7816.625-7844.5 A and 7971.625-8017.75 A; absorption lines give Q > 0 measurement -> 0.8 A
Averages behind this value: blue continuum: 11.1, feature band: 11.2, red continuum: 12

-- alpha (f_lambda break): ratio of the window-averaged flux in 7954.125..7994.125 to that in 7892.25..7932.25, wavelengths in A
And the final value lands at 1.03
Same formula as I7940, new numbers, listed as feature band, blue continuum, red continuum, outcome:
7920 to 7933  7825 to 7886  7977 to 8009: 1.7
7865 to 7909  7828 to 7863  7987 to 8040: -3.2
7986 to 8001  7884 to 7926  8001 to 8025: -2.1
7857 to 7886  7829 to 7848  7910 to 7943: -2.6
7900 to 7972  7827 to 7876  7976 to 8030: 1.8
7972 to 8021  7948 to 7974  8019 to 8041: -1.6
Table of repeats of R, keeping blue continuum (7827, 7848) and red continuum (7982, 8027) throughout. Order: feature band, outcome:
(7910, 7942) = 2.6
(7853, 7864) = 1.4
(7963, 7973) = 0.3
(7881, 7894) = 0.7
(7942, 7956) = 0.8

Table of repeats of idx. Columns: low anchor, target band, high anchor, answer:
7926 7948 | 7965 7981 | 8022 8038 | 1.02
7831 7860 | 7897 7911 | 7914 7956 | -1.82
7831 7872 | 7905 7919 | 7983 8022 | 0.06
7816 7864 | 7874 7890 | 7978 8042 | -0.85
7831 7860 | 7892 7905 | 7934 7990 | -0.63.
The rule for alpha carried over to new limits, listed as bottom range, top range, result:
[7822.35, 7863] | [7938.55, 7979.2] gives 1.04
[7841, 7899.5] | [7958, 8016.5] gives 1.06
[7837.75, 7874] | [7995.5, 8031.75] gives 1.08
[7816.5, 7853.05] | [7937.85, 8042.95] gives 1.07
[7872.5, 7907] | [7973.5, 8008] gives 1.03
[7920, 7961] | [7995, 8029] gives 1.09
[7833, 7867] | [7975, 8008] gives 1.10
